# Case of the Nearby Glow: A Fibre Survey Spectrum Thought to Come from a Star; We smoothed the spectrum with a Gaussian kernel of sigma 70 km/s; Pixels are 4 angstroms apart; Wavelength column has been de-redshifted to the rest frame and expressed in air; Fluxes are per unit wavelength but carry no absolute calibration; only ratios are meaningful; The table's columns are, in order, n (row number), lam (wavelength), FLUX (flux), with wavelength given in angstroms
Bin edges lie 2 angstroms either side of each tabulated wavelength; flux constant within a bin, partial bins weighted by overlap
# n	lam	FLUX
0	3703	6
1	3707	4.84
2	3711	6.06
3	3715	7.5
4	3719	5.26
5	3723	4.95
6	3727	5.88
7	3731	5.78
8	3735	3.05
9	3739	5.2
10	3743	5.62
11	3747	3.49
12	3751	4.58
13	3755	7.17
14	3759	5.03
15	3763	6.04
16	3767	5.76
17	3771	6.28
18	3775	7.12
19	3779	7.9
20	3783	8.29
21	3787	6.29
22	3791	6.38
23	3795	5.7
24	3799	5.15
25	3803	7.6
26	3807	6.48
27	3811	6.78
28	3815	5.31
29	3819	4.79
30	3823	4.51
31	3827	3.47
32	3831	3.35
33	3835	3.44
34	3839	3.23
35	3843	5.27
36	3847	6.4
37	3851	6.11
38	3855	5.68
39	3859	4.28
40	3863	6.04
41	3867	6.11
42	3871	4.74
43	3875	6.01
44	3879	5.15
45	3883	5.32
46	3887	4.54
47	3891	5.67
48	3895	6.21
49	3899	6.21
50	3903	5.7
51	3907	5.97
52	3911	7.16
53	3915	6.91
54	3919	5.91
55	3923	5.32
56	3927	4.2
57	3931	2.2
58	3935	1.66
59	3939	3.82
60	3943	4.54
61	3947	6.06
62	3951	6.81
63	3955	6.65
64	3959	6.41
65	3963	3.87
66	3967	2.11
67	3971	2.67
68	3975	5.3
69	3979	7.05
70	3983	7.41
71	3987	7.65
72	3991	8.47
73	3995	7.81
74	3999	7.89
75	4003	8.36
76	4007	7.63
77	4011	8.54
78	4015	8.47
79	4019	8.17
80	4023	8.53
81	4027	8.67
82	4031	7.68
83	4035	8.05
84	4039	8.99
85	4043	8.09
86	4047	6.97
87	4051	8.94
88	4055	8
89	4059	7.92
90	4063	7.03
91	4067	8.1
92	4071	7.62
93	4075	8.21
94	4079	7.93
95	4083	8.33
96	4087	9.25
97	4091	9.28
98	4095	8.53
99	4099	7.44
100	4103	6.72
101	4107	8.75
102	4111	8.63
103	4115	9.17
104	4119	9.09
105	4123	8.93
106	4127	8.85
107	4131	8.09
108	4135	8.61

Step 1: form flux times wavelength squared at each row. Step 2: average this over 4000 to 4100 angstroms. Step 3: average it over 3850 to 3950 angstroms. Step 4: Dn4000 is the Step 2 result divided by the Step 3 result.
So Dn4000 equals 1.68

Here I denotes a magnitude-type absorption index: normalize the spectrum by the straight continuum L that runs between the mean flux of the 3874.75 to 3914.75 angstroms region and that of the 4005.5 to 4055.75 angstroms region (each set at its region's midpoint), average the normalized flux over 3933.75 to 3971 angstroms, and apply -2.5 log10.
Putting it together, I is 0.43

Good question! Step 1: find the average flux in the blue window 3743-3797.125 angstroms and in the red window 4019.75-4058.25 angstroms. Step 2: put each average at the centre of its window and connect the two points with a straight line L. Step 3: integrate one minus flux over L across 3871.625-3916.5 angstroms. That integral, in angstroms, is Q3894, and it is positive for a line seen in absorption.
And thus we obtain 7.88 angstroms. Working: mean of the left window 6.13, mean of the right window 8.2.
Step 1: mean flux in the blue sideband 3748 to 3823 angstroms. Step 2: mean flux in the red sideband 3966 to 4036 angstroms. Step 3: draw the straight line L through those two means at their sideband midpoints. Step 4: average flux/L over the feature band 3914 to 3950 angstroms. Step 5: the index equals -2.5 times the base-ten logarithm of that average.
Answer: 0.47 mag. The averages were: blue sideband 6.17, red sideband 7.31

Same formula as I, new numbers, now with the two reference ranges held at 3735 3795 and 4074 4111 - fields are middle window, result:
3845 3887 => 0.204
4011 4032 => -0.077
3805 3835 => 0.290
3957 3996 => 0.273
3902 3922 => 0.114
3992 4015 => -0.061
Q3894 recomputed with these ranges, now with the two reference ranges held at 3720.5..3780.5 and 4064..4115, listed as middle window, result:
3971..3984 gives 2.6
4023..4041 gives -1.3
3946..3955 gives 0.8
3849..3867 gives 2.3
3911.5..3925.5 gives 1.6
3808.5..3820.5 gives 0.7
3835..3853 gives 3.6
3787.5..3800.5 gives 0.2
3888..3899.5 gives 1.4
